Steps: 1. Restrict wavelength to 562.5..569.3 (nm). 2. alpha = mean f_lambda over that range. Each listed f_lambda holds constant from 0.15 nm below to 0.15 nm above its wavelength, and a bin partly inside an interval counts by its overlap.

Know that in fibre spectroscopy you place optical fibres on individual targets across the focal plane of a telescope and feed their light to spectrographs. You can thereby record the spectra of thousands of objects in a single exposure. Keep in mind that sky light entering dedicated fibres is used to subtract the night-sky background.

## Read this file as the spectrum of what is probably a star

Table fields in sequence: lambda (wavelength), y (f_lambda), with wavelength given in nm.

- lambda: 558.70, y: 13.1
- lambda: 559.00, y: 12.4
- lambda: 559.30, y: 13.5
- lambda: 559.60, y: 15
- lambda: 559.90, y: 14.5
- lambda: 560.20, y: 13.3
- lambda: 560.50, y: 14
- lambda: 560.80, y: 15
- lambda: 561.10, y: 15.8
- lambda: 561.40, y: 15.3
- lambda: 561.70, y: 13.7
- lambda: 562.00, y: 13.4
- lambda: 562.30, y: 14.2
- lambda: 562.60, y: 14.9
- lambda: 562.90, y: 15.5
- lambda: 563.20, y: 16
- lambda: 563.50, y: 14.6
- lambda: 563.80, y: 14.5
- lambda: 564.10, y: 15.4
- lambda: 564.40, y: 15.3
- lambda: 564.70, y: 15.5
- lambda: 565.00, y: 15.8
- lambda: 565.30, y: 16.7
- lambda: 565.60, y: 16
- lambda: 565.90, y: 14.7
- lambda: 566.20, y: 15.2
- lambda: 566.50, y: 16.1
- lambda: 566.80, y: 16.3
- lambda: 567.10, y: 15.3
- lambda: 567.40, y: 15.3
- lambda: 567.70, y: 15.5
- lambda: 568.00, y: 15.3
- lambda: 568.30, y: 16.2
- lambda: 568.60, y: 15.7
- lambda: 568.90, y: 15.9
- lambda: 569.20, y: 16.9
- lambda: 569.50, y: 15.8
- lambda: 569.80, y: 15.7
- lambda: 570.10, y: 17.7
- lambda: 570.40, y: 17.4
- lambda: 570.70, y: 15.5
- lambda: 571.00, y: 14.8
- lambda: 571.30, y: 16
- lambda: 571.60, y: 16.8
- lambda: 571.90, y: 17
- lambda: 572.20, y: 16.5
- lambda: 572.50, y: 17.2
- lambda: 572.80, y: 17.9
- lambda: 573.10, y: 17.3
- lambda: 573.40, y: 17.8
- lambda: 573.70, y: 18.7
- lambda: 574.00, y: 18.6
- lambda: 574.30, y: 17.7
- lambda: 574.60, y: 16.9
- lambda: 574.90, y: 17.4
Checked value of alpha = 15.6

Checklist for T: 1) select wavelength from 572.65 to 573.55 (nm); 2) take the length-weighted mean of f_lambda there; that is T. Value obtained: 17.7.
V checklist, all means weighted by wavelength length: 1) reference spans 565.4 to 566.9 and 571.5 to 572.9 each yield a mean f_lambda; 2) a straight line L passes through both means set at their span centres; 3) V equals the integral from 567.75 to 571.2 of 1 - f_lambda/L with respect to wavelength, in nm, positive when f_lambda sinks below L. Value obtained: 0.08 nm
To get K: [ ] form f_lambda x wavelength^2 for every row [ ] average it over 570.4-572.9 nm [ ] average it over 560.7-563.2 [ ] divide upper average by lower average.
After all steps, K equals 1.15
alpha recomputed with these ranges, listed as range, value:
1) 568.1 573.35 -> 16.5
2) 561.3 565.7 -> 15.1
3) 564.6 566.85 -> 15.8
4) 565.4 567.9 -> 15.6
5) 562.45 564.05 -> 15.1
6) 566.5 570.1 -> 15.9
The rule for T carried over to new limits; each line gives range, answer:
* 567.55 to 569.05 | 15.7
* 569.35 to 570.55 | 16.6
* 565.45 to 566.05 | 15.3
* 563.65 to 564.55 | 15.1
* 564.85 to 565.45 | 16.2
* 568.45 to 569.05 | 15.8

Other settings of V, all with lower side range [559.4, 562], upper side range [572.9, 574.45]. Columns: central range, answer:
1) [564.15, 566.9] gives 0.02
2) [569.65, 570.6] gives 0.01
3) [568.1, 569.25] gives 0.04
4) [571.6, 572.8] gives 0.04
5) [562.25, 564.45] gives 0.02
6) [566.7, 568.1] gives 0.07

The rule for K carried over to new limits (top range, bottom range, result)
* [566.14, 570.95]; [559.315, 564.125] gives 1.12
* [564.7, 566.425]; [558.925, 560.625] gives 1.16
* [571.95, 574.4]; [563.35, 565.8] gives 1.18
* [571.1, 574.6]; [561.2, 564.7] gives 1.21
